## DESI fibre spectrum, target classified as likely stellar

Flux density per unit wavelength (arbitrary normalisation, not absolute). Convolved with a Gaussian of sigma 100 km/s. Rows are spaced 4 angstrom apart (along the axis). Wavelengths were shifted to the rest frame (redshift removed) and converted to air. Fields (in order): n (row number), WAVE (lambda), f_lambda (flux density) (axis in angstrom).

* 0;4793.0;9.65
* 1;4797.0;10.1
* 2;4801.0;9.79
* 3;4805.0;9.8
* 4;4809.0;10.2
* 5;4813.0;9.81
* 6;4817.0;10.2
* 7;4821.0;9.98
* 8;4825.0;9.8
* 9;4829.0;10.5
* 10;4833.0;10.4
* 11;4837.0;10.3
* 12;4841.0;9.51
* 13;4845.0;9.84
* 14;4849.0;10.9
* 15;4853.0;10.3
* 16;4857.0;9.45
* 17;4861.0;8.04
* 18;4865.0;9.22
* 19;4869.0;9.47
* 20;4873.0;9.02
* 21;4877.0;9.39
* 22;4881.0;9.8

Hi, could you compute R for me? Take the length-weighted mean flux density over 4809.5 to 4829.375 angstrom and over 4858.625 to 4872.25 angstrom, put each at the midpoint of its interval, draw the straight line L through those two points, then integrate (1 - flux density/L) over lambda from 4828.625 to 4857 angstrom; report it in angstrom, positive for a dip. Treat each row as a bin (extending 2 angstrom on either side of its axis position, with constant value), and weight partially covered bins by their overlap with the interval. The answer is -2.1 angstrom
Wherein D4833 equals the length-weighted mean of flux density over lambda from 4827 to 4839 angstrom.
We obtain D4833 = 10.4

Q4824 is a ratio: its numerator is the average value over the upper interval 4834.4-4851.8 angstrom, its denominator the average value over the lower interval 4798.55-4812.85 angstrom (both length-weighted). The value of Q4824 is 1.0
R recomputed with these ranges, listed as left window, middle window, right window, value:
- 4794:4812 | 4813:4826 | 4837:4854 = 0.1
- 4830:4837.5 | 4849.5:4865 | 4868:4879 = 0.5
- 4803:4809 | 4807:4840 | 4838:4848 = -0.8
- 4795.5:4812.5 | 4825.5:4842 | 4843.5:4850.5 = 0.1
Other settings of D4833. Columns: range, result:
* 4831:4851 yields 10.2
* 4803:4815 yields 9.94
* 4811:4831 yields 10.1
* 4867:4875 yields 9.25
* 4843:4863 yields 9.71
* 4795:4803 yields 9.95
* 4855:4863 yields 8.74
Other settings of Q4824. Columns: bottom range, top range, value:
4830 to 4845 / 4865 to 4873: 0.92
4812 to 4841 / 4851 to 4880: 0.92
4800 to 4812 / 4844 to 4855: 1.05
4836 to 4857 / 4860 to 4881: 0.91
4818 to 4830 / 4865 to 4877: 0.92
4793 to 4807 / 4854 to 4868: 0.92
